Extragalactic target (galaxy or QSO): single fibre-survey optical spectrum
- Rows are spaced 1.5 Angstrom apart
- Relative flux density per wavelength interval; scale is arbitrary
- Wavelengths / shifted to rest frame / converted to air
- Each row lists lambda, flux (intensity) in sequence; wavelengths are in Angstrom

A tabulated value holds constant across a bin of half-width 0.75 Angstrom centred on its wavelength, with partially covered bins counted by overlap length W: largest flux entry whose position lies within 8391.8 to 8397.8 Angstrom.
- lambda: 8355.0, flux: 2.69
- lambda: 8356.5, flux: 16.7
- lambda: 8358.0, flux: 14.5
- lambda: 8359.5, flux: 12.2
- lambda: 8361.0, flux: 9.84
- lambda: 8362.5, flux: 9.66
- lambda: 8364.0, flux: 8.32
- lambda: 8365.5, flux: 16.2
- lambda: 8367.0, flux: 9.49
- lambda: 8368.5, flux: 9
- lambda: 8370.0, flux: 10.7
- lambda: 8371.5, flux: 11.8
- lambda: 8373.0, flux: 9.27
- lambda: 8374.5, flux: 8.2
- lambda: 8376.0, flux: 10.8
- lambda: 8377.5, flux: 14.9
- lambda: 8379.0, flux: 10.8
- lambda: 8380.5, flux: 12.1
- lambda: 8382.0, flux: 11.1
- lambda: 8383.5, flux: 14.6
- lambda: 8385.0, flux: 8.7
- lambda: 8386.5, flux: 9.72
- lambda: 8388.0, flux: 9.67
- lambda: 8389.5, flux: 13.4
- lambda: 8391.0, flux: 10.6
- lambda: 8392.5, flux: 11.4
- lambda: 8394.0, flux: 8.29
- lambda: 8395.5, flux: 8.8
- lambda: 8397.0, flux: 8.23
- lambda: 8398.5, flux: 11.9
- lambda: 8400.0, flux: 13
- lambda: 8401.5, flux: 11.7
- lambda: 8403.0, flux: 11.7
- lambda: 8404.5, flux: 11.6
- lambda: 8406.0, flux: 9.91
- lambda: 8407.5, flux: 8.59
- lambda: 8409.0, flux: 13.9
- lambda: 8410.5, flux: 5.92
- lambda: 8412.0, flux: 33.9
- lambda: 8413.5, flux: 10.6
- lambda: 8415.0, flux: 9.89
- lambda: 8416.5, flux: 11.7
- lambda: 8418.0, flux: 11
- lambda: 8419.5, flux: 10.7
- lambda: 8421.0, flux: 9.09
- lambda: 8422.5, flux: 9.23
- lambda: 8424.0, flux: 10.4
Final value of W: 11.4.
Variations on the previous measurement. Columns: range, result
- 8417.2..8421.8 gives 11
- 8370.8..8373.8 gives 11.8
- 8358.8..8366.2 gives 16.2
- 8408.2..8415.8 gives 33.9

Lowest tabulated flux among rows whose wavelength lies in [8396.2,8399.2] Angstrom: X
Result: 8.23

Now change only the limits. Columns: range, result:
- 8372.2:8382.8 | 8.2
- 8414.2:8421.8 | 9.09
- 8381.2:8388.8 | 8.7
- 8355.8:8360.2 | 12.2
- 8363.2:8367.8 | 8.32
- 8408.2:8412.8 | 5.92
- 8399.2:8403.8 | 11.7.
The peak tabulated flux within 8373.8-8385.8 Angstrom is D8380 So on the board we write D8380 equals 14.9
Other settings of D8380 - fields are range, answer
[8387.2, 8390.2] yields 13.4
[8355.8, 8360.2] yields 16.7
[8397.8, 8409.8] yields 13.9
